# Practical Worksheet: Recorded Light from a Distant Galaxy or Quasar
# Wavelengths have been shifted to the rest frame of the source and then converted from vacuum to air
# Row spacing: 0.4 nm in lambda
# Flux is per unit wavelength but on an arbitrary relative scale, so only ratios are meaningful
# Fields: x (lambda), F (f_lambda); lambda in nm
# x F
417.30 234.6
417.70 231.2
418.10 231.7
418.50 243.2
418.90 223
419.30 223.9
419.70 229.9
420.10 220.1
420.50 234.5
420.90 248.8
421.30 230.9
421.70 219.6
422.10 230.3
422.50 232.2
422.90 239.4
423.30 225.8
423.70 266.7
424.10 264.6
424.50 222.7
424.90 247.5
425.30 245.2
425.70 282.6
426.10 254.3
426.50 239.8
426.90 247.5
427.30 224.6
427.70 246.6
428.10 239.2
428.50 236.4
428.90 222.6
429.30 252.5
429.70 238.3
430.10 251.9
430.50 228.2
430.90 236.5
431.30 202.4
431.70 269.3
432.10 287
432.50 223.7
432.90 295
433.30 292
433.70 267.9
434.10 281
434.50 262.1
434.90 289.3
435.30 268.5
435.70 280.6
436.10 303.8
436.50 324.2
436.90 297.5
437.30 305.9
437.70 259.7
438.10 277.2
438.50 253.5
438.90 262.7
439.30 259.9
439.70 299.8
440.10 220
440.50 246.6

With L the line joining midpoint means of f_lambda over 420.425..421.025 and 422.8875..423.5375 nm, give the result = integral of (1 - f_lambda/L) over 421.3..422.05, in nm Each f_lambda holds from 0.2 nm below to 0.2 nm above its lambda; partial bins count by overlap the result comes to 0.04 nm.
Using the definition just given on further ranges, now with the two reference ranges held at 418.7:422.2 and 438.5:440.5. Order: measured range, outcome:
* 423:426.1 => -0.20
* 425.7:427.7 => -0.06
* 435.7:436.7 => -0.21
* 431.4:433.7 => -0.20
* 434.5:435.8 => -0.13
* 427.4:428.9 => 0.02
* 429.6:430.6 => 0.01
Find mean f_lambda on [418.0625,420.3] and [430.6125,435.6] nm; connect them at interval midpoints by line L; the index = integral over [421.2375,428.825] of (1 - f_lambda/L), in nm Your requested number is 0.05 nm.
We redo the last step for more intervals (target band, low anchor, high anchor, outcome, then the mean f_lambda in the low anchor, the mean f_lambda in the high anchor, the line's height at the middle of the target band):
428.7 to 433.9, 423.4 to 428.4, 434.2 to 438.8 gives 0.29 nm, 248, 283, 266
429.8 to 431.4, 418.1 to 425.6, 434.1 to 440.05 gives 0.18 nm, 237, 280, 262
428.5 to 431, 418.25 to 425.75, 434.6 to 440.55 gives 0.18 nm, 238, 277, 257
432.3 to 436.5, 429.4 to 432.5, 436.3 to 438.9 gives -0.22 nm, 244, 285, 265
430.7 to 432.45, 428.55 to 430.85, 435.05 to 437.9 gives 0.05 nm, 238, 291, 253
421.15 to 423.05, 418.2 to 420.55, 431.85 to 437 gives 0.07 nm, 229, 282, 239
